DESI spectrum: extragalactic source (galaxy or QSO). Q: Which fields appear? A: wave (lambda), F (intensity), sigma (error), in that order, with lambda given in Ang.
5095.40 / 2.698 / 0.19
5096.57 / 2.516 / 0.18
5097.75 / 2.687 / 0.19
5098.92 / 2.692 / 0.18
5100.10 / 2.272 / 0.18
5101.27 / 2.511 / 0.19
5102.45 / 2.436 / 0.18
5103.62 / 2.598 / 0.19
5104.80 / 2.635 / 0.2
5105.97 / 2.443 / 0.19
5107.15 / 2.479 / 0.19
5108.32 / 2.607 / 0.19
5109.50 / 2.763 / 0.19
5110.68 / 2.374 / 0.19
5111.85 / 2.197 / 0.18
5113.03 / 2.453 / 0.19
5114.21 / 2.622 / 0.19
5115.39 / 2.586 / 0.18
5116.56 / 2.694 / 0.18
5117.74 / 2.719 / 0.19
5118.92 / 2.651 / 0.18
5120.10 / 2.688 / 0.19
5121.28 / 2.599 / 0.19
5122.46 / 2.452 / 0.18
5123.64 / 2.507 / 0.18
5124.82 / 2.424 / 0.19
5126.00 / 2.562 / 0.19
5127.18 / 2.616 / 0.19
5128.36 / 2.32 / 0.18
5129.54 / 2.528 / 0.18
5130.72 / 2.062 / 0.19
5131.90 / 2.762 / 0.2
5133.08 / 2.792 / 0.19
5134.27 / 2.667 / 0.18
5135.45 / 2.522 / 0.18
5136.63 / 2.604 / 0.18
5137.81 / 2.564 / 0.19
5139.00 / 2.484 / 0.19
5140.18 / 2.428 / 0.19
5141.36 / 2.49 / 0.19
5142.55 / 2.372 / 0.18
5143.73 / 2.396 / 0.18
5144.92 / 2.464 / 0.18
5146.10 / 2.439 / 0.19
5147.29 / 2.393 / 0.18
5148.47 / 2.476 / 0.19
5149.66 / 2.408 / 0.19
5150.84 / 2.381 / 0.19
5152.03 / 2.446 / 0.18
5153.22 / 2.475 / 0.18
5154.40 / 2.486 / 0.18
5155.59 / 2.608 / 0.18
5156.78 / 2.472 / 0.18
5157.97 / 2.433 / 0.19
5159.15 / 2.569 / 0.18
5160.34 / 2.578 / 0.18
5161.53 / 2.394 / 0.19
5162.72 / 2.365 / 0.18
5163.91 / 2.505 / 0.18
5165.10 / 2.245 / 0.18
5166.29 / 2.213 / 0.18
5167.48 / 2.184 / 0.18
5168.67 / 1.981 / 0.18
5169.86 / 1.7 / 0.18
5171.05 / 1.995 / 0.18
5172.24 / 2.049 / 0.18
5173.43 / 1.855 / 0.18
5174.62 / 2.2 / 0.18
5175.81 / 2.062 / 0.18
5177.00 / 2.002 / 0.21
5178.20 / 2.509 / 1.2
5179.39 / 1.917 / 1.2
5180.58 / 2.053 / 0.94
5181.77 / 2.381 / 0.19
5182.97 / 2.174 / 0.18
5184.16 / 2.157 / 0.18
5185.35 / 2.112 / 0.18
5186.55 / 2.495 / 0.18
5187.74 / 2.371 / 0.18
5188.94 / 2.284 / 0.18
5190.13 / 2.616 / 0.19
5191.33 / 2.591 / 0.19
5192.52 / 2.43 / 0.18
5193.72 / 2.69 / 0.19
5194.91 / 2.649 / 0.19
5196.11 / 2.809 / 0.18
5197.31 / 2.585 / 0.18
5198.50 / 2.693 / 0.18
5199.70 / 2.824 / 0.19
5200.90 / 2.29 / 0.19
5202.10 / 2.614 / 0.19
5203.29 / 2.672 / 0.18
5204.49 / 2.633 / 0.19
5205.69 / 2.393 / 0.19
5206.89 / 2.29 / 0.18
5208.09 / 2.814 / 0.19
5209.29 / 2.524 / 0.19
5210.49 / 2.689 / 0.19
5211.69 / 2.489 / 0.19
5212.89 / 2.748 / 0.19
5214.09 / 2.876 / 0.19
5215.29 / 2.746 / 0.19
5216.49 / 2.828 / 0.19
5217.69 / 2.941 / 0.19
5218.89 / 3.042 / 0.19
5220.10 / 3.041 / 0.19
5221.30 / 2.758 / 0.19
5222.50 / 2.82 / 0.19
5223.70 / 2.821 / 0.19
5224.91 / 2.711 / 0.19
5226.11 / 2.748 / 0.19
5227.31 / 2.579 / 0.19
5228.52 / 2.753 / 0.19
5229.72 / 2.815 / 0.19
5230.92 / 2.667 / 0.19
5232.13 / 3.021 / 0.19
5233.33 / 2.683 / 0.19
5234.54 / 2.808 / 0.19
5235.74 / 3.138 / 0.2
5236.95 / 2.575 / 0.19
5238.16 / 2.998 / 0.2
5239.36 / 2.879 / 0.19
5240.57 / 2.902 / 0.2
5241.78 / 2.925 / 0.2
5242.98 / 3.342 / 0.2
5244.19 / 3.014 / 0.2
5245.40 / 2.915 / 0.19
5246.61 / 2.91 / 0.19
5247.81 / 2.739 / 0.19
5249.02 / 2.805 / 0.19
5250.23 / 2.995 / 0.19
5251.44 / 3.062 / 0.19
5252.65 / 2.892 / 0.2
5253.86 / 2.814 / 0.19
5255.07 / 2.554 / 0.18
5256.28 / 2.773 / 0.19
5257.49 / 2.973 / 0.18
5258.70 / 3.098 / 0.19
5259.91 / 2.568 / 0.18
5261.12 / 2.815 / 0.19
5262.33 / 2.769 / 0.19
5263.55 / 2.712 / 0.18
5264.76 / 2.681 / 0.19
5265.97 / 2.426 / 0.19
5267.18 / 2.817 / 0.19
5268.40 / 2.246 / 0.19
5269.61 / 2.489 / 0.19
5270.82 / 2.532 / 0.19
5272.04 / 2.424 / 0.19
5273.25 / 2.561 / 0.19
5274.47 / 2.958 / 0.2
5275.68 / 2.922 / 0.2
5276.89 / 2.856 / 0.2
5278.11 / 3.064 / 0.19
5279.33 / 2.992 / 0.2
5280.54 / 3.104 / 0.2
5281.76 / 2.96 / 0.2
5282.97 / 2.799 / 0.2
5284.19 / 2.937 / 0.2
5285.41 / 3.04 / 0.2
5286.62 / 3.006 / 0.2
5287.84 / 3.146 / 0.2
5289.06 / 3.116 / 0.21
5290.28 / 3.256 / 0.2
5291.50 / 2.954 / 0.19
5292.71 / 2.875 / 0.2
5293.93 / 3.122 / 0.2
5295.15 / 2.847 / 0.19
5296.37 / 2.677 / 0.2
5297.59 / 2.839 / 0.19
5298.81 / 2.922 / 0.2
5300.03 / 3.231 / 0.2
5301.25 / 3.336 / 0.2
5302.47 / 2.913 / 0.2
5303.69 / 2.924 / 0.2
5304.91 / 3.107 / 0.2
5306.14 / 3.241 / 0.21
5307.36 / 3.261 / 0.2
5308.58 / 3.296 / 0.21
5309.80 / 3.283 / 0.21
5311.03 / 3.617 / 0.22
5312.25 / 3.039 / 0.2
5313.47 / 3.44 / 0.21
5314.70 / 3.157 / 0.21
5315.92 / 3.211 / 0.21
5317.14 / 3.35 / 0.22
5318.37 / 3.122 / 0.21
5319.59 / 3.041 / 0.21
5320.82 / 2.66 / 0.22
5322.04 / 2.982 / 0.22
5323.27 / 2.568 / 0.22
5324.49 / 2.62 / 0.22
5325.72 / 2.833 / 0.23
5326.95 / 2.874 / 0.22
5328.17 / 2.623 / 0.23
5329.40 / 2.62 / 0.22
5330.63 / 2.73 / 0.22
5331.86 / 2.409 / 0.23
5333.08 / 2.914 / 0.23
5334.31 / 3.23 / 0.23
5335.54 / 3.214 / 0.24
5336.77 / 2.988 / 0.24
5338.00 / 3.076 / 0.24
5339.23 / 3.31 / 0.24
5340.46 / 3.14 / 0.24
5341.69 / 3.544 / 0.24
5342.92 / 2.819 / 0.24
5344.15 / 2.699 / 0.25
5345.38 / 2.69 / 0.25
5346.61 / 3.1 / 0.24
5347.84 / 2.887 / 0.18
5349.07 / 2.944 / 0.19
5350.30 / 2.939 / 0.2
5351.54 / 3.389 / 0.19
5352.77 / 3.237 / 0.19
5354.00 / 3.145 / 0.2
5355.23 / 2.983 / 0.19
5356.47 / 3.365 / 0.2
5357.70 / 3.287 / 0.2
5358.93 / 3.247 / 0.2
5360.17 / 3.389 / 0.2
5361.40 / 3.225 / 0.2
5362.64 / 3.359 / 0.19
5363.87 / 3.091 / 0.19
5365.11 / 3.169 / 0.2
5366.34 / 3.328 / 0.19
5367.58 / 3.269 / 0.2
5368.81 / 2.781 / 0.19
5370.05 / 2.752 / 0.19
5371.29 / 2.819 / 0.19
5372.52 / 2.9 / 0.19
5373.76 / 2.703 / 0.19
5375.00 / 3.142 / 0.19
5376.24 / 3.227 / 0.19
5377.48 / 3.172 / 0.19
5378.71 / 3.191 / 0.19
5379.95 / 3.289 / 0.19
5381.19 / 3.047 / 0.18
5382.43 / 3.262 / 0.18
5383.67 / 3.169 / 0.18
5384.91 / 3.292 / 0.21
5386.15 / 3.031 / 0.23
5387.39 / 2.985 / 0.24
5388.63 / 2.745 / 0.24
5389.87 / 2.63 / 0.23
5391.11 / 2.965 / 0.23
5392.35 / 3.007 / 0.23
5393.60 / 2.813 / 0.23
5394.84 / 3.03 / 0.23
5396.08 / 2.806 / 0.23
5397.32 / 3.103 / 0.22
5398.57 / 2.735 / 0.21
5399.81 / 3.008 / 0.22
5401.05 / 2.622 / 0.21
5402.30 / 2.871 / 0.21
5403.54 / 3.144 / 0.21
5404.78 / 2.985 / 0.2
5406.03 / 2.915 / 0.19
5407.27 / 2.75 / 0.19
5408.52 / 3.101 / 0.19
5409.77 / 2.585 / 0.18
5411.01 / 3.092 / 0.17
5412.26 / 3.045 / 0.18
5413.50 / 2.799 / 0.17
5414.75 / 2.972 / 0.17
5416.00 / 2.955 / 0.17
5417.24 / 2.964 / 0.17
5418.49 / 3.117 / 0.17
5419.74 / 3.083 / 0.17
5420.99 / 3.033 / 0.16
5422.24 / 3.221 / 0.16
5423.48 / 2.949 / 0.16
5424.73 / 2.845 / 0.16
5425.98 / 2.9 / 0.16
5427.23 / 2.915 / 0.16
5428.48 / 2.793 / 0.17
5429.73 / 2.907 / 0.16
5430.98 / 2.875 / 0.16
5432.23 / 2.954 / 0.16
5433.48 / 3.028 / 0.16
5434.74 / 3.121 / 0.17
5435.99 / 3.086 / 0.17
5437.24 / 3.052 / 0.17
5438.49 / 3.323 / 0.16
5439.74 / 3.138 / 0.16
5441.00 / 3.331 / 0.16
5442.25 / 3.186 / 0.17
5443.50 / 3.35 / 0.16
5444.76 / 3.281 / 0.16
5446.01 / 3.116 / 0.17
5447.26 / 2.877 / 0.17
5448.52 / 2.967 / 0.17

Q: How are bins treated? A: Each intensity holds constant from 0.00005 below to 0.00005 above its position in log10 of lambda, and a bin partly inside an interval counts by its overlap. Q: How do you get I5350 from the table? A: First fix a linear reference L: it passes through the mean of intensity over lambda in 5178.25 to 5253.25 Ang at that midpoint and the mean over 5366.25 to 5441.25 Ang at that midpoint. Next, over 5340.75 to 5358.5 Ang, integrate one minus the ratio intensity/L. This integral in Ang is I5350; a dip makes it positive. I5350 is -1.1 Ang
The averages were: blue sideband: 2.69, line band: 3.08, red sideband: 2.99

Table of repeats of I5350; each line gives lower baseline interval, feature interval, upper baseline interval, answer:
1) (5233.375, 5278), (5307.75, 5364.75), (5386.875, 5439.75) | -3.58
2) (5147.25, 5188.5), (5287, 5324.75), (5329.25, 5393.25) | -3.22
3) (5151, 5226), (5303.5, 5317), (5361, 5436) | -2.32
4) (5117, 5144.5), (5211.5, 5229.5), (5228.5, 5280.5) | -0.42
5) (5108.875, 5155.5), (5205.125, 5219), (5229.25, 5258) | 0.46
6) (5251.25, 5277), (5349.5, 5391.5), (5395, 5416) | -3.52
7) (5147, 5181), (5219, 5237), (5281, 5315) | -1.01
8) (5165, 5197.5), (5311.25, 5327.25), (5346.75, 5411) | -1.20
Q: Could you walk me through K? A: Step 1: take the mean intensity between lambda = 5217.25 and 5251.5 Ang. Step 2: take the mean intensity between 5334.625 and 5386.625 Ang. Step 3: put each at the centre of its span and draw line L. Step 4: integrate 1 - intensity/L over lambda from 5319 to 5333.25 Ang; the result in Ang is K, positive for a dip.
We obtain 1.5 Ang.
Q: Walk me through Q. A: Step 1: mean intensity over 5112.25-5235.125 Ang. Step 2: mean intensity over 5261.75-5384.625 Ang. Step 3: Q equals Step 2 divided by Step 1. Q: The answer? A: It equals 1.20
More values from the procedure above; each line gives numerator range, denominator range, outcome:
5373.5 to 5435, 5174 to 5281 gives 1.11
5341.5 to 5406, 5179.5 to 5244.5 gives 1.14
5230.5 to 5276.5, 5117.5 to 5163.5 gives 1.12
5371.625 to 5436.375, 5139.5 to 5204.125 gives 1.26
